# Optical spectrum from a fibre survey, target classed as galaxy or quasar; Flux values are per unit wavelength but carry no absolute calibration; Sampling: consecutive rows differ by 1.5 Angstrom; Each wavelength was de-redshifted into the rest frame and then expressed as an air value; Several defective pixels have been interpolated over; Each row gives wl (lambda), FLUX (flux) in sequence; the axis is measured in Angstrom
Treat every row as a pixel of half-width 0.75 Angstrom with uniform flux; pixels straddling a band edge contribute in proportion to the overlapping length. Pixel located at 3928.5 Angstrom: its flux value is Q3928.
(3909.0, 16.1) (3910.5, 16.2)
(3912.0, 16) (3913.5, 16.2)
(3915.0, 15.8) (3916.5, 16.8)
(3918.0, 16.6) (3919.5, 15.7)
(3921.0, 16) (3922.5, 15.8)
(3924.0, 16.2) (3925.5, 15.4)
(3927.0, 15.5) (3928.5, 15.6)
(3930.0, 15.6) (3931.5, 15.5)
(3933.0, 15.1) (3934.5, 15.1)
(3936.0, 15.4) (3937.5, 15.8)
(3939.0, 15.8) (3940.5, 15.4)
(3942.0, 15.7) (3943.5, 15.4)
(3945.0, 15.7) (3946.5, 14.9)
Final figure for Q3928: 15.6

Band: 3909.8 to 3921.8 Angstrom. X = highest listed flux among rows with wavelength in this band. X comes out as 16.8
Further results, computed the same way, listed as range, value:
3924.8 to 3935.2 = 15.6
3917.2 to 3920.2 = 16.6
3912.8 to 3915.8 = 16.2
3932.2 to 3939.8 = 15.8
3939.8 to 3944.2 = 15.7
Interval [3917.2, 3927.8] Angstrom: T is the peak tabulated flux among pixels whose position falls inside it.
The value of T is 16.6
